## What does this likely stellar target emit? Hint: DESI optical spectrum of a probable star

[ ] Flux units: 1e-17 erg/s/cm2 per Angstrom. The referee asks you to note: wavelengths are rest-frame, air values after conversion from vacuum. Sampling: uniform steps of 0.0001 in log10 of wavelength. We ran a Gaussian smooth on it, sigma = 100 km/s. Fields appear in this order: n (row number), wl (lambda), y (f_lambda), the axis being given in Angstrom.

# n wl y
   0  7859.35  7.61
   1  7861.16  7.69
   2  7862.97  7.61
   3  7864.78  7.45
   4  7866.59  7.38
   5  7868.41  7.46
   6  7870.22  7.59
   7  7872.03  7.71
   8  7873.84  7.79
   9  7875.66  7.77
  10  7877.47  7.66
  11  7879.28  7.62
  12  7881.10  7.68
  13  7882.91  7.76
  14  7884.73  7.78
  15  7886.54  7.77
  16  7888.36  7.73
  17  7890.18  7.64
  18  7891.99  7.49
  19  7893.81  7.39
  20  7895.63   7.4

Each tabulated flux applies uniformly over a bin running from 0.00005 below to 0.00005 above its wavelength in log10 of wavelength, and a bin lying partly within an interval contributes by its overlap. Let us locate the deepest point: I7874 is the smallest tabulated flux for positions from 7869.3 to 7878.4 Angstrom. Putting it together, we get 7.59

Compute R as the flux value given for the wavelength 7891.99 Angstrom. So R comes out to 7.49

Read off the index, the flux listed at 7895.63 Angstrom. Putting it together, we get 7.4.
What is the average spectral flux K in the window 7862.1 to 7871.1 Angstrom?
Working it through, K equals 7.49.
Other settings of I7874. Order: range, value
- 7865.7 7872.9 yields 7.38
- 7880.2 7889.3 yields 7.68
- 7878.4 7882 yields 7.62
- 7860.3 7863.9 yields 7.61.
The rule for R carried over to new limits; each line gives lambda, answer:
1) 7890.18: 7.64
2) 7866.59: 7.38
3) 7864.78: 7.45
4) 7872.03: 7.71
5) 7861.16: 7.69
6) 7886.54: 7.77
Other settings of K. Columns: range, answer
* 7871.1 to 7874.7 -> 7.76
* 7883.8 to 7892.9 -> 7.68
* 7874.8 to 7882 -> 7.68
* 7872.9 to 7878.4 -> 7.74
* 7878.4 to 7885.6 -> 7.7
